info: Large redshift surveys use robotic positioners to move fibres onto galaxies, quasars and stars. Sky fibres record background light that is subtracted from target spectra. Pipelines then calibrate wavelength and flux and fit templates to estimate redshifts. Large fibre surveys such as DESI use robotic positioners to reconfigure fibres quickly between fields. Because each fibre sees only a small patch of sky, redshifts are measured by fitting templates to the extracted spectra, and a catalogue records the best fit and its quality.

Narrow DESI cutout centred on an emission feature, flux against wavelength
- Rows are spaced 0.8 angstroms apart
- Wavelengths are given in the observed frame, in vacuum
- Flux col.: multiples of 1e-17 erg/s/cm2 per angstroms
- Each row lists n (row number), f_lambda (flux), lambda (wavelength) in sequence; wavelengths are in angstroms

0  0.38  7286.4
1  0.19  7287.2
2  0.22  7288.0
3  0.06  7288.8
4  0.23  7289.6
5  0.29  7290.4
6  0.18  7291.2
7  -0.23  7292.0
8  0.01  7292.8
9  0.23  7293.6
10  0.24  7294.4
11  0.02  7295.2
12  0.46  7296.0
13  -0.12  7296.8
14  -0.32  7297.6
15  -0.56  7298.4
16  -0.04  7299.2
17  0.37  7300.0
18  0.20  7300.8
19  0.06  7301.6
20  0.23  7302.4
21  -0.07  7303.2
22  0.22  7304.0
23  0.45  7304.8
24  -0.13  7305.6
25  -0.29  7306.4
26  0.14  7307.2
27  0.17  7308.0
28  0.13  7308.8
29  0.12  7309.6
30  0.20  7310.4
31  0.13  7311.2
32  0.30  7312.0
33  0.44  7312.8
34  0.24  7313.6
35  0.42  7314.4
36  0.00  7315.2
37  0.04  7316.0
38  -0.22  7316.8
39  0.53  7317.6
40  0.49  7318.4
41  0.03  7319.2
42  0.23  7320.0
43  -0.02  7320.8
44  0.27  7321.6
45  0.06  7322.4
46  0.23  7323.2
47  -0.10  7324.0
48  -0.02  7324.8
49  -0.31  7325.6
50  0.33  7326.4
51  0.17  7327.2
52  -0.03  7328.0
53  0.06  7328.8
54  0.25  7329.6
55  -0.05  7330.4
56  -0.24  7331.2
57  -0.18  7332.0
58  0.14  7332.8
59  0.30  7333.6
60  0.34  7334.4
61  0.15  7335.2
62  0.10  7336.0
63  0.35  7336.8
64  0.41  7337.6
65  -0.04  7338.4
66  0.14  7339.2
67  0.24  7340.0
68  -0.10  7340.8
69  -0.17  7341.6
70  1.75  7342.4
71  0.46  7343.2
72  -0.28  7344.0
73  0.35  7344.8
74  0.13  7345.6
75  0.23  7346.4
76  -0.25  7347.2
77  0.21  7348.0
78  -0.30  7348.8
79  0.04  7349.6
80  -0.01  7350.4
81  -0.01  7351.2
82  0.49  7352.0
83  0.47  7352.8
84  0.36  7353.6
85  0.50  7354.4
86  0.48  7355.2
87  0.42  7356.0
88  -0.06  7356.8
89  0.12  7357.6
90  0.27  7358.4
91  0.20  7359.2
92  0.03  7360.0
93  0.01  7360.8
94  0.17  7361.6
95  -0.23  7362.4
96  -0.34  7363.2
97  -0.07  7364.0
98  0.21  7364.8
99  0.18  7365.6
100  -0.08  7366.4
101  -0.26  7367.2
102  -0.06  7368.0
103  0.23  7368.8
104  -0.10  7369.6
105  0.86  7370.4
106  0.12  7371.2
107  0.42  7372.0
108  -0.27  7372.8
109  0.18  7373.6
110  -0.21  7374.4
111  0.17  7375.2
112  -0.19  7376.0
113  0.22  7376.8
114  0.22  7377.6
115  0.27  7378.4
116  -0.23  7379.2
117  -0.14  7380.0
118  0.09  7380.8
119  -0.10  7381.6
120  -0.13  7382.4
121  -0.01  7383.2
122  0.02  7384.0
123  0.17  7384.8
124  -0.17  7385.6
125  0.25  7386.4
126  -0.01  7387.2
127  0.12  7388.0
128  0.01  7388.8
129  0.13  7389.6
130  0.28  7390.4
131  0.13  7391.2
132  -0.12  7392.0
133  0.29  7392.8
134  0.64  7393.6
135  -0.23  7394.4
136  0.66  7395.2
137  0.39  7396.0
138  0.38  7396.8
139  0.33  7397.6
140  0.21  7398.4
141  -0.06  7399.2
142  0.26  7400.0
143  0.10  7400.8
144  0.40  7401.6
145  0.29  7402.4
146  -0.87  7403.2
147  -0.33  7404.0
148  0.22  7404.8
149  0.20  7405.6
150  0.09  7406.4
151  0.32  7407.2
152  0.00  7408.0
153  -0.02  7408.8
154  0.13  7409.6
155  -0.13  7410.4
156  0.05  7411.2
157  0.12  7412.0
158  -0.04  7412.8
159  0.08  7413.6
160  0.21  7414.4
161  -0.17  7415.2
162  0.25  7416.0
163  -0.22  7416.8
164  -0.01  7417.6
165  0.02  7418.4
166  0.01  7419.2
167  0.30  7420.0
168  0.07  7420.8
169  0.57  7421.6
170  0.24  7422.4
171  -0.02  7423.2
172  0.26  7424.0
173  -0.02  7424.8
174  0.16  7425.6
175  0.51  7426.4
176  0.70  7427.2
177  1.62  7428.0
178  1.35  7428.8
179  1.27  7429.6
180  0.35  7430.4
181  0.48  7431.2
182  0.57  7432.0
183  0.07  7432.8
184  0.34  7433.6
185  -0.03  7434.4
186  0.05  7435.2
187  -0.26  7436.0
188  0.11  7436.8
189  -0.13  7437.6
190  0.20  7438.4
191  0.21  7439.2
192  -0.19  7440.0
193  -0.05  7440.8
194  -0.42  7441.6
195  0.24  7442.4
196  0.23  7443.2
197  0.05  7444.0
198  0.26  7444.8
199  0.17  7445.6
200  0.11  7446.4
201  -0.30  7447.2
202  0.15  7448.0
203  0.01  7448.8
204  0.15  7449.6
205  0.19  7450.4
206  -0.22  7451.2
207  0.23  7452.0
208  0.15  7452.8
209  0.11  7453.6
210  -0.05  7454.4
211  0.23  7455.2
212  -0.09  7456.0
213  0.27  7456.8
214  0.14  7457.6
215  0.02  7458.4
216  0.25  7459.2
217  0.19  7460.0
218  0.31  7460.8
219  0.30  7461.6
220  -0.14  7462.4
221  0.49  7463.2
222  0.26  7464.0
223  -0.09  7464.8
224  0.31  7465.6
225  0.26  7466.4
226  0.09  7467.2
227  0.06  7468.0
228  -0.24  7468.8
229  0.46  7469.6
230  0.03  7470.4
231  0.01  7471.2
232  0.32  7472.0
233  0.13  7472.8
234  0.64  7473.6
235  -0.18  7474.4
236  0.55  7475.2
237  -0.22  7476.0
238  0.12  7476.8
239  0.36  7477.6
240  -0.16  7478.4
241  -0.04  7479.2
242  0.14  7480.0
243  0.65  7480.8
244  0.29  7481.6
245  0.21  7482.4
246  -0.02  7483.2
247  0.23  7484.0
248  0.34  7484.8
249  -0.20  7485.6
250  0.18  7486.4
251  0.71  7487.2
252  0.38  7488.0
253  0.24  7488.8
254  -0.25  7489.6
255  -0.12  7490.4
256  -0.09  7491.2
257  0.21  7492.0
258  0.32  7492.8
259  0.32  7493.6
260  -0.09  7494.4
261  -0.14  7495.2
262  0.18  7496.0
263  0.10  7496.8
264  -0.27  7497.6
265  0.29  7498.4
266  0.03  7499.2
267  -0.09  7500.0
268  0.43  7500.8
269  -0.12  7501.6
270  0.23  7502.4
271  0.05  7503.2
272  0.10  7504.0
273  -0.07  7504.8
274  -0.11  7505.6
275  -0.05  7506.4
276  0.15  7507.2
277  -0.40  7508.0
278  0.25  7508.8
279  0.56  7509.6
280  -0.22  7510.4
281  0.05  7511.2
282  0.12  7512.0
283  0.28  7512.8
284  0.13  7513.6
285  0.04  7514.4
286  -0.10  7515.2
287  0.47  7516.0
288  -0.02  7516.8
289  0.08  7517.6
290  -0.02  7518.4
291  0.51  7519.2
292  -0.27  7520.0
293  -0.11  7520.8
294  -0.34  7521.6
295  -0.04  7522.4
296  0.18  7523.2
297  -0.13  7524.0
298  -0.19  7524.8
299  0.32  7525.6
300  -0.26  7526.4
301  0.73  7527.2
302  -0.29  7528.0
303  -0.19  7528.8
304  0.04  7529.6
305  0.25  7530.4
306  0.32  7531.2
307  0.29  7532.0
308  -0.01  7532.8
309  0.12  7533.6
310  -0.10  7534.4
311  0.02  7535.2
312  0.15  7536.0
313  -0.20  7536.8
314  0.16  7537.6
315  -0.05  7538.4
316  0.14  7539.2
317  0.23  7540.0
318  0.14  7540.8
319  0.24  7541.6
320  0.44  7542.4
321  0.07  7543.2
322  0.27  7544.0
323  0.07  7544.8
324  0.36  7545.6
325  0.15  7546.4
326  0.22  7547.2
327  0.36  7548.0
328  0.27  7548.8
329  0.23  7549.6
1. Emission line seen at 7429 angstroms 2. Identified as Hgamma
